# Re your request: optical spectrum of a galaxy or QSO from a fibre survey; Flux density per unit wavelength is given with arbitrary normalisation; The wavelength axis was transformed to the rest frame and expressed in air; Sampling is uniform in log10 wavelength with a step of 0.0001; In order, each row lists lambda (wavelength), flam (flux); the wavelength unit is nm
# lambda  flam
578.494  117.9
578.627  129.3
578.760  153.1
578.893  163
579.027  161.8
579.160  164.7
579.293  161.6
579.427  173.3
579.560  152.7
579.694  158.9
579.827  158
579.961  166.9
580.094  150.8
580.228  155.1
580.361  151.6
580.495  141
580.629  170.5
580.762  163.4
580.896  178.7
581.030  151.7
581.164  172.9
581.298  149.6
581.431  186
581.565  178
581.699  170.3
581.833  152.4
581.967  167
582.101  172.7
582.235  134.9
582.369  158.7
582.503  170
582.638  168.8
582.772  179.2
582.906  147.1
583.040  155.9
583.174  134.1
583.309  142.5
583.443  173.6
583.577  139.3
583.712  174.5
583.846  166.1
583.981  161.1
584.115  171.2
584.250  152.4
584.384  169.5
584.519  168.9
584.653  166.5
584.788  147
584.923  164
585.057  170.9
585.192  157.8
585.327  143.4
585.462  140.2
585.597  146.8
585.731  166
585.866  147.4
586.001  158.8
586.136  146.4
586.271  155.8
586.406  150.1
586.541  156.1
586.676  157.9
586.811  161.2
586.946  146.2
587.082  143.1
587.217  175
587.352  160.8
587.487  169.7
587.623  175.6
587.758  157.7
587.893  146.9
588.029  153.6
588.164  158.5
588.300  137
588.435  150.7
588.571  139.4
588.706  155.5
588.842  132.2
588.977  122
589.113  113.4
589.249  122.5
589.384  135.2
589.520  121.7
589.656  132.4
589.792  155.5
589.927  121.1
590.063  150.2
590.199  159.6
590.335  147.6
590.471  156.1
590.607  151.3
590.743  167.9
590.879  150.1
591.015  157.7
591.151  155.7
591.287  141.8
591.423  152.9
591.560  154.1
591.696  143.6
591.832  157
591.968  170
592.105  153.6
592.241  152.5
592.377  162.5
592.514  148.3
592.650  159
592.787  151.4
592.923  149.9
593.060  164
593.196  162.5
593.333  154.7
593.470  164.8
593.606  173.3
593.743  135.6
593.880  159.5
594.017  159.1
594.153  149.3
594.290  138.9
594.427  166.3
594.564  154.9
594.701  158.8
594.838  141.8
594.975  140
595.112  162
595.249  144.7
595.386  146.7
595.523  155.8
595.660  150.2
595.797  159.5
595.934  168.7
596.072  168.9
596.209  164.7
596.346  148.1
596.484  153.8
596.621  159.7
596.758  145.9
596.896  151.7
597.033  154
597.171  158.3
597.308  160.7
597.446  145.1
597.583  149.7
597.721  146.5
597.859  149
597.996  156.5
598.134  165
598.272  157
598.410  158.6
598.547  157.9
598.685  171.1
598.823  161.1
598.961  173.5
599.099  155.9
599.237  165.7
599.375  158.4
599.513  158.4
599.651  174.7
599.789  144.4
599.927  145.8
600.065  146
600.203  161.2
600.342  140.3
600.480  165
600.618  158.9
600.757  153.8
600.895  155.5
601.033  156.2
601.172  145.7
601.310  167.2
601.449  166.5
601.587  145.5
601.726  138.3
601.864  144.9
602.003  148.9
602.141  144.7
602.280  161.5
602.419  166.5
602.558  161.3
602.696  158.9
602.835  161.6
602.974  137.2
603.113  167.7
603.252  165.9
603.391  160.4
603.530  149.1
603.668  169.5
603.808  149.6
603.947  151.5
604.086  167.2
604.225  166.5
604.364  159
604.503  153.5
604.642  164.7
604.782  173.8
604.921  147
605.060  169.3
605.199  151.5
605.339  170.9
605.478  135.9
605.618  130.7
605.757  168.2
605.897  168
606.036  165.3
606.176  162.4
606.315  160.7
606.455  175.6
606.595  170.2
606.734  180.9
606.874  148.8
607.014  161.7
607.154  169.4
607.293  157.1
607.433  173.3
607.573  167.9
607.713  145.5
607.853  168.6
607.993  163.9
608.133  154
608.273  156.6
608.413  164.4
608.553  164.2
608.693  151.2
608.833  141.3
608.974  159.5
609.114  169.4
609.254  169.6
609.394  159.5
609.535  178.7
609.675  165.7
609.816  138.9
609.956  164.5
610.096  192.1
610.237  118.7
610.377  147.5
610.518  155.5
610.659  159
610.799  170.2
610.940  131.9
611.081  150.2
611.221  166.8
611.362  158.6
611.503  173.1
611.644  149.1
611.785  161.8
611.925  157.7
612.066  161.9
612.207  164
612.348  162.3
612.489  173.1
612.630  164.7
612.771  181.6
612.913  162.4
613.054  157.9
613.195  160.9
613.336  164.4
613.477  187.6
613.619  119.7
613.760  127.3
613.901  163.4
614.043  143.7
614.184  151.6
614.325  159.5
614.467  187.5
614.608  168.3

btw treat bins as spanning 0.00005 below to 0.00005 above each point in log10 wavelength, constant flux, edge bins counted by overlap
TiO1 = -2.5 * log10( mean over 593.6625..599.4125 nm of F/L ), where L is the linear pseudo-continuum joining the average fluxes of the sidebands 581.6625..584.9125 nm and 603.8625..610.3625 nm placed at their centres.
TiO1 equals 0.03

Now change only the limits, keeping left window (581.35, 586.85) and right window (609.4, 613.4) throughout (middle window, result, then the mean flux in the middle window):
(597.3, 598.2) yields 0.05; 153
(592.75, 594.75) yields 0.02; 156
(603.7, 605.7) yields 0.02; 157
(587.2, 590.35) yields 0.10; 145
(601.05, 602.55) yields 0.05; 153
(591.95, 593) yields 0.03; 155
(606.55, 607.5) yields -0.04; 166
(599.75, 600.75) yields 0.06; 152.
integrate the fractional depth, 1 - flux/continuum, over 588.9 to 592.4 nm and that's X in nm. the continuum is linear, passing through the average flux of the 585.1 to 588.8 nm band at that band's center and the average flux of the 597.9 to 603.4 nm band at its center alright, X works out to 0.19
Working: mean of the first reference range 154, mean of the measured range 146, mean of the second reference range 157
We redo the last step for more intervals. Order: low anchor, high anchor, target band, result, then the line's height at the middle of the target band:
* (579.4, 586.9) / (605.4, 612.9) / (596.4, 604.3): 0.19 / 160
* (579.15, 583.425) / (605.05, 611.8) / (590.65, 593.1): 0.08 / 160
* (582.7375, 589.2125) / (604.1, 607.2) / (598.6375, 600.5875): 0.01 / 159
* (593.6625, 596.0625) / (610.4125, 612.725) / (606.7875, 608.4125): -0.03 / 158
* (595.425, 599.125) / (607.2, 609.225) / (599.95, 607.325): 0.04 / 159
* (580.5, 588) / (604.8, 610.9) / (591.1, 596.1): 0.16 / 160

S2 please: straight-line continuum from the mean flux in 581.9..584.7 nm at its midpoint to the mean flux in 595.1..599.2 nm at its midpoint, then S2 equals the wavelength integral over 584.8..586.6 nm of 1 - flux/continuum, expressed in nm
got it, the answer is 0.07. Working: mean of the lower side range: 161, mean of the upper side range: 157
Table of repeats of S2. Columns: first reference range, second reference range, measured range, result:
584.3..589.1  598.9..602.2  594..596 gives 0.02 nm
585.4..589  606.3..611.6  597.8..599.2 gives -0.04 nm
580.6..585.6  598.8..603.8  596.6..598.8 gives 0.03 nm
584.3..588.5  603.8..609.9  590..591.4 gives 0.03 nm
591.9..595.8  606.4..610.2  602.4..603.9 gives 0.01 nm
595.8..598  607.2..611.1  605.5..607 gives -0.04 nm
